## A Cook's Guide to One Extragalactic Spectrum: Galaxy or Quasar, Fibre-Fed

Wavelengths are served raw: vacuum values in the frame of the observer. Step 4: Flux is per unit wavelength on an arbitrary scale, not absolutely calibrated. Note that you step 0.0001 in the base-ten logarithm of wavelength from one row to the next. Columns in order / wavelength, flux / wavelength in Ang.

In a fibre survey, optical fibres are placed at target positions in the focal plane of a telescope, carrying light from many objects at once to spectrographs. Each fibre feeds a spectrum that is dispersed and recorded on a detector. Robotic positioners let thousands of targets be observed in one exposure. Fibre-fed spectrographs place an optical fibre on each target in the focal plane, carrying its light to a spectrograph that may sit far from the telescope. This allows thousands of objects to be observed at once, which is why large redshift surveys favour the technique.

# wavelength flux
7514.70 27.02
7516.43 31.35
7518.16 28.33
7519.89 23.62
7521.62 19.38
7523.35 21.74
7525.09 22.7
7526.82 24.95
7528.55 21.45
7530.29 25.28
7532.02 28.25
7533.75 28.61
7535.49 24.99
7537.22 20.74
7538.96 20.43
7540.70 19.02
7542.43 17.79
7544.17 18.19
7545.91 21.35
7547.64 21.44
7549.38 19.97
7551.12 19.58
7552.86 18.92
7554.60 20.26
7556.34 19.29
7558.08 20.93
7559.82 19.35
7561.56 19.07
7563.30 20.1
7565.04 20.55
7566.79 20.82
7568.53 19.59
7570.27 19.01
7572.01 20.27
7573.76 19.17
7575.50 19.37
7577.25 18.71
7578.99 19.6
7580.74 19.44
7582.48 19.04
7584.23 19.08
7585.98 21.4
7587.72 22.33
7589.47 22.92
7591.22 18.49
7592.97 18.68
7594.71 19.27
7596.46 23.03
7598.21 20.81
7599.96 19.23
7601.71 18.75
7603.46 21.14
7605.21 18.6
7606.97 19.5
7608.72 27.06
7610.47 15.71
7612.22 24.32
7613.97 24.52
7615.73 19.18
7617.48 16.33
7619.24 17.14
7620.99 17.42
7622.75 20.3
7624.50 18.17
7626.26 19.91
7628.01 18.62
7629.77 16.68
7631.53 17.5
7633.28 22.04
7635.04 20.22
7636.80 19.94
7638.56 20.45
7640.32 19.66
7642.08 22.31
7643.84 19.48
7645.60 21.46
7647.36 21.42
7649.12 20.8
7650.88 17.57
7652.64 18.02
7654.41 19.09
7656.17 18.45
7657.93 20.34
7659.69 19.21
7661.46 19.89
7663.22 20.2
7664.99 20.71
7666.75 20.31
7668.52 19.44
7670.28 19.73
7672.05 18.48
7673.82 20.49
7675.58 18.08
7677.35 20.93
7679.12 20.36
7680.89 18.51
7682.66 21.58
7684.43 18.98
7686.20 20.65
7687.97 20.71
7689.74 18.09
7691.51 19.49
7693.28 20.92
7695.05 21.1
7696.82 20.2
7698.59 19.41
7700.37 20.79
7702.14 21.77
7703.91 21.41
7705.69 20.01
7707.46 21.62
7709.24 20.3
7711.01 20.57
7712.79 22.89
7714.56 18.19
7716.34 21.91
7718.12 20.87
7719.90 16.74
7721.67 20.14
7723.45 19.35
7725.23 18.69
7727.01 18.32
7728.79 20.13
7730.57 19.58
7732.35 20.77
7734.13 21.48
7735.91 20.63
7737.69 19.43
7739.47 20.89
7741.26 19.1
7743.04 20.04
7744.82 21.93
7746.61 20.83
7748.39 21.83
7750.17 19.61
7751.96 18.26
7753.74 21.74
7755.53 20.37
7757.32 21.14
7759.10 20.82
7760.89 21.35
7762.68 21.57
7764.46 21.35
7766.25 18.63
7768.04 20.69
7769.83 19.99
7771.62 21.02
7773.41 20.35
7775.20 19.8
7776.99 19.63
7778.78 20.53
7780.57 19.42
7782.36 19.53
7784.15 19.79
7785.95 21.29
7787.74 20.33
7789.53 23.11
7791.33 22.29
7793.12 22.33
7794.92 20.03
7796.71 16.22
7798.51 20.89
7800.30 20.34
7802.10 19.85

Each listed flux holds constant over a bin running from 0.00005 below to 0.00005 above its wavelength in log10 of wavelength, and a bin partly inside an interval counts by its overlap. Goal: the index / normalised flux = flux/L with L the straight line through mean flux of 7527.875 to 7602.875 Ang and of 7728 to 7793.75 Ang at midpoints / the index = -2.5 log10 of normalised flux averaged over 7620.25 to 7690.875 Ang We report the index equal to 0.049 mag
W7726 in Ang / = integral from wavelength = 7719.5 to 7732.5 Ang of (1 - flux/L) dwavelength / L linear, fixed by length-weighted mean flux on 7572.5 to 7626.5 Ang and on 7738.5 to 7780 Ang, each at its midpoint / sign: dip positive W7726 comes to 0.7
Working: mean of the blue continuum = 20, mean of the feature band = 19.2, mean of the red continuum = 20.5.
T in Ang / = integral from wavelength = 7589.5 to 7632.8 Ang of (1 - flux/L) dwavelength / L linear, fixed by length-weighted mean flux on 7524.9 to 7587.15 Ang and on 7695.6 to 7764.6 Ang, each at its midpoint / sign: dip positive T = 2.1 Ang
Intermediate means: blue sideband 20.8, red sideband 20.4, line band 19.7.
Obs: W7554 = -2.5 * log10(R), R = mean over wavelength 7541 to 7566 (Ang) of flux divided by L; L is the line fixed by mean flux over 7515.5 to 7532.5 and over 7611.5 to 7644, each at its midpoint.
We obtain 0.18 mag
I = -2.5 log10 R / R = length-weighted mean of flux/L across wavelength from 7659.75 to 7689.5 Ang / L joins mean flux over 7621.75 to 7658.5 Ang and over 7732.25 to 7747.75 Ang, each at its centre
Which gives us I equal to 0.00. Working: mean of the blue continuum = 19.6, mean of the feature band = 19.9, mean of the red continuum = 20.6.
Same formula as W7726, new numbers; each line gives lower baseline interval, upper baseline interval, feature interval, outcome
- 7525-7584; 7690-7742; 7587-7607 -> 0.4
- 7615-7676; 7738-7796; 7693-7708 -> -0.6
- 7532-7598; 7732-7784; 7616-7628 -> 1.2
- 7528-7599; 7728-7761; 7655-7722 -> 1.5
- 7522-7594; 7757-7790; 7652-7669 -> 0.9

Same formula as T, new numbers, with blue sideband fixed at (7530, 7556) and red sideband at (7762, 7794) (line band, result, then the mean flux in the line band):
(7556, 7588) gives 2.4 Ang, 19.8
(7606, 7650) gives 2.5 Ang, 20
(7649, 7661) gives 1.2 Ang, 19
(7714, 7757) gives 1.5 Ang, 20.1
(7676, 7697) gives 0.9 Ang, 20.1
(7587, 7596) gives 0.4 Ang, 20.4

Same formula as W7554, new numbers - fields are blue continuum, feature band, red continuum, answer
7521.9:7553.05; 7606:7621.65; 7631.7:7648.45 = 0.04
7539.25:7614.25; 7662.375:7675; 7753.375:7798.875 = 0.02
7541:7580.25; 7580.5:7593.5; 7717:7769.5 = -0.03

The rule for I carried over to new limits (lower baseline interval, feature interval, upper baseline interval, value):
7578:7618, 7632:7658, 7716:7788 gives 0.017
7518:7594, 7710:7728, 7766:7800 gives 0.040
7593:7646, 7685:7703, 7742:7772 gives 0.001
